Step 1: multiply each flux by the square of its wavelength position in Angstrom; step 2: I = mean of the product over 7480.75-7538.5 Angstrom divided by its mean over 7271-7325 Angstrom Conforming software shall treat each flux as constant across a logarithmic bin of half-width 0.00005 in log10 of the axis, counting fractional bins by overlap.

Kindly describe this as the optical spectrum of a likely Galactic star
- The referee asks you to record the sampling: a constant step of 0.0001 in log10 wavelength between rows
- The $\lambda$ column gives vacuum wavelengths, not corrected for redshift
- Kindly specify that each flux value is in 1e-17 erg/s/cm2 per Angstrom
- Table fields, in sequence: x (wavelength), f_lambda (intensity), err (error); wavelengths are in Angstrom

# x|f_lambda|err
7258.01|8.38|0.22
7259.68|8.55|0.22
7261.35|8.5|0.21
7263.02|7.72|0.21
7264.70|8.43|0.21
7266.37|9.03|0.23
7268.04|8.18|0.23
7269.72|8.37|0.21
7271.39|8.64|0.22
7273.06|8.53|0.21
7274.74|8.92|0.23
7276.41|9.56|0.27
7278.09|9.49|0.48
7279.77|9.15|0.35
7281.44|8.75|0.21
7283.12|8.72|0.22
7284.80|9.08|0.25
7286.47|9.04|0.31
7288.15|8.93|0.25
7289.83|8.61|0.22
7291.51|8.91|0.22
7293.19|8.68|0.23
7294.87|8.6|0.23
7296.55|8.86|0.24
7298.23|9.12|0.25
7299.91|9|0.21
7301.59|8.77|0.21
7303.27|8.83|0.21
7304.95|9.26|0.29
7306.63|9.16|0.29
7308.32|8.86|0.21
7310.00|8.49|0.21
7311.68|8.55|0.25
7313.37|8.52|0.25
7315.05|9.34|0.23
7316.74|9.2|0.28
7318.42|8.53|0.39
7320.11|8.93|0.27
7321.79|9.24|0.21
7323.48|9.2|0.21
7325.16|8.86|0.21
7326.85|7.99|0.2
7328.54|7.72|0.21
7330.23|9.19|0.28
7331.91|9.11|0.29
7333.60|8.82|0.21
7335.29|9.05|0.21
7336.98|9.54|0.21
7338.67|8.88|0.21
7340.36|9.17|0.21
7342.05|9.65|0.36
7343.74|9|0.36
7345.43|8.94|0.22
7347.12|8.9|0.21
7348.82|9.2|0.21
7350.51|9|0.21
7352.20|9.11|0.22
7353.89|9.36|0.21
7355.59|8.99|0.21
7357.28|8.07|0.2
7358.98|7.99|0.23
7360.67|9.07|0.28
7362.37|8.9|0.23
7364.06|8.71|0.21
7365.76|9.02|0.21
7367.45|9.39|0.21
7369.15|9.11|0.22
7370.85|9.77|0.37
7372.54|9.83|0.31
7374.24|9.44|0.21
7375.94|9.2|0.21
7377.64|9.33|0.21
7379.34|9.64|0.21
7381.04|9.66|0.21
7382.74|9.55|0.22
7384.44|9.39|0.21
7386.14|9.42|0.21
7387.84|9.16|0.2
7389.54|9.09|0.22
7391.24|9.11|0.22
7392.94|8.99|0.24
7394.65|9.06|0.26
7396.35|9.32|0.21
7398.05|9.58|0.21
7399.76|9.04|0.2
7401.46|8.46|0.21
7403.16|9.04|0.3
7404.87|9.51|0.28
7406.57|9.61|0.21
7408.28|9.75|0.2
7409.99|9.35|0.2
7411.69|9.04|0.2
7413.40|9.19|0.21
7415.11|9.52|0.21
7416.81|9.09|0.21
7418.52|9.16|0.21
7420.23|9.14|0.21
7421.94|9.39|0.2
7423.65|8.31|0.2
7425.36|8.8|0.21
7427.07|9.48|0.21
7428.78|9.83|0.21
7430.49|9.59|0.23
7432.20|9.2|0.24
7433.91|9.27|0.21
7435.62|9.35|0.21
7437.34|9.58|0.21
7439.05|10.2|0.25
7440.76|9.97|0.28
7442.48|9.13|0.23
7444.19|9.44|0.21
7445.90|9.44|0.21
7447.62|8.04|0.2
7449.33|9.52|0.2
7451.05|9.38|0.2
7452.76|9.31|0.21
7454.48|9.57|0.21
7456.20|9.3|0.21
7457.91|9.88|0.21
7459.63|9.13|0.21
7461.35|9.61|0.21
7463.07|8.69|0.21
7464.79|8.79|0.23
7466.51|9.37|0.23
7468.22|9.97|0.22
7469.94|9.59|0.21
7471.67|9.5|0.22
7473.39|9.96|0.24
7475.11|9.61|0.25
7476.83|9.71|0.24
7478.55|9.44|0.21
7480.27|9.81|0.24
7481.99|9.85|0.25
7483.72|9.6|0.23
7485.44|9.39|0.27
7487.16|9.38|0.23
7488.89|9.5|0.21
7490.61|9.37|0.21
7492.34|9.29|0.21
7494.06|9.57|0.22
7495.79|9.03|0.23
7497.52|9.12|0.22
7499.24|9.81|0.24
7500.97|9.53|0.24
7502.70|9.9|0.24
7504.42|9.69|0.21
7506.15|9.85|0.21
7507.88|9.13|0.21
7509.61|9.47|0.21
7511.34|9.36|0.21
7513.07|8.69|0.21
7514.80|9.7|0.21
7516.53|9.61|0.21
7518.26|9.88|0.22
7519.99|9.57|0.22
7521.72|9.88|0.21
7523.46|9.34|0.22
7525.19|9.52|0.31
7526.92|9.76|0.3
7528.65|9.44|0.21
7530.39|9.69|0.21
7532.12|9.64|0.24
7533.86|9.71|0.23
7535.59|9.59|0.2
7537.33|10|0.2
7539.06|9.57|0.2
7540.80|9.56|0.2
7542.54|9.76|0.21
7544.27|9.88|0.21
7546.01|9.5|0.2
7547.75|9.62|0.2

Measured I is 1.1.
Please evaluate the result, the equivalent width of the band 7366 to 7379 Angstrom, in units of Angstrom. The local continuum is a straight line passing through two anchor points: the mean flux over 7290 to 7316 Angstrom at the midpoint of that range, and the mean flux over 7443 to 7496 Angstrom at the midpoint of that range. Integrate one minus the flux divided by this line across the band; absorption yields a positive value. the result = -0.5 Angstrom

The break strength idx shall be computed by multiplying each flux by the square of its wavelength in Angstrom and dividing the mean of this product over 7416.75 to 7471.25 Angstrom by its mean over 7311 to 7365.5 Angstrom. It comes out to 1.08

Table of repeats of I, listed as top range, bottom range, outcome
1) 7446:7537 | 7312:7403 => 1.08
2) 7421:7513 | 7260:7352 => 1.11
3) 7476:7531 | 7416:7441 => 1.04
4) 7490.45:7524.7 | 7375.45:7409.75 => 1.05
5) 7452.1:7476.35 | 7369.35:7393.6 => 1.03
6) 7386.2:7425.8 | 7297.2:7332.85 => 1.06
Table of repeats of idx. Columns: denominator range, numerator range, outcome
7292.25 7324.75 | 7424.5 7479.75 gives 1.10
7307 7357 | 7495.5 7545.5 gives 1.13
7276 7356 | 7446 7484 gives 1.10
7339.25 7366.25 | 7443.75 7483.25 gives 1.09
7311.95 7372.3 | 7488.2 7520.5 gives 1.10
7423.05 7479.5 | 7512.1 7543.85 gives 1.04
